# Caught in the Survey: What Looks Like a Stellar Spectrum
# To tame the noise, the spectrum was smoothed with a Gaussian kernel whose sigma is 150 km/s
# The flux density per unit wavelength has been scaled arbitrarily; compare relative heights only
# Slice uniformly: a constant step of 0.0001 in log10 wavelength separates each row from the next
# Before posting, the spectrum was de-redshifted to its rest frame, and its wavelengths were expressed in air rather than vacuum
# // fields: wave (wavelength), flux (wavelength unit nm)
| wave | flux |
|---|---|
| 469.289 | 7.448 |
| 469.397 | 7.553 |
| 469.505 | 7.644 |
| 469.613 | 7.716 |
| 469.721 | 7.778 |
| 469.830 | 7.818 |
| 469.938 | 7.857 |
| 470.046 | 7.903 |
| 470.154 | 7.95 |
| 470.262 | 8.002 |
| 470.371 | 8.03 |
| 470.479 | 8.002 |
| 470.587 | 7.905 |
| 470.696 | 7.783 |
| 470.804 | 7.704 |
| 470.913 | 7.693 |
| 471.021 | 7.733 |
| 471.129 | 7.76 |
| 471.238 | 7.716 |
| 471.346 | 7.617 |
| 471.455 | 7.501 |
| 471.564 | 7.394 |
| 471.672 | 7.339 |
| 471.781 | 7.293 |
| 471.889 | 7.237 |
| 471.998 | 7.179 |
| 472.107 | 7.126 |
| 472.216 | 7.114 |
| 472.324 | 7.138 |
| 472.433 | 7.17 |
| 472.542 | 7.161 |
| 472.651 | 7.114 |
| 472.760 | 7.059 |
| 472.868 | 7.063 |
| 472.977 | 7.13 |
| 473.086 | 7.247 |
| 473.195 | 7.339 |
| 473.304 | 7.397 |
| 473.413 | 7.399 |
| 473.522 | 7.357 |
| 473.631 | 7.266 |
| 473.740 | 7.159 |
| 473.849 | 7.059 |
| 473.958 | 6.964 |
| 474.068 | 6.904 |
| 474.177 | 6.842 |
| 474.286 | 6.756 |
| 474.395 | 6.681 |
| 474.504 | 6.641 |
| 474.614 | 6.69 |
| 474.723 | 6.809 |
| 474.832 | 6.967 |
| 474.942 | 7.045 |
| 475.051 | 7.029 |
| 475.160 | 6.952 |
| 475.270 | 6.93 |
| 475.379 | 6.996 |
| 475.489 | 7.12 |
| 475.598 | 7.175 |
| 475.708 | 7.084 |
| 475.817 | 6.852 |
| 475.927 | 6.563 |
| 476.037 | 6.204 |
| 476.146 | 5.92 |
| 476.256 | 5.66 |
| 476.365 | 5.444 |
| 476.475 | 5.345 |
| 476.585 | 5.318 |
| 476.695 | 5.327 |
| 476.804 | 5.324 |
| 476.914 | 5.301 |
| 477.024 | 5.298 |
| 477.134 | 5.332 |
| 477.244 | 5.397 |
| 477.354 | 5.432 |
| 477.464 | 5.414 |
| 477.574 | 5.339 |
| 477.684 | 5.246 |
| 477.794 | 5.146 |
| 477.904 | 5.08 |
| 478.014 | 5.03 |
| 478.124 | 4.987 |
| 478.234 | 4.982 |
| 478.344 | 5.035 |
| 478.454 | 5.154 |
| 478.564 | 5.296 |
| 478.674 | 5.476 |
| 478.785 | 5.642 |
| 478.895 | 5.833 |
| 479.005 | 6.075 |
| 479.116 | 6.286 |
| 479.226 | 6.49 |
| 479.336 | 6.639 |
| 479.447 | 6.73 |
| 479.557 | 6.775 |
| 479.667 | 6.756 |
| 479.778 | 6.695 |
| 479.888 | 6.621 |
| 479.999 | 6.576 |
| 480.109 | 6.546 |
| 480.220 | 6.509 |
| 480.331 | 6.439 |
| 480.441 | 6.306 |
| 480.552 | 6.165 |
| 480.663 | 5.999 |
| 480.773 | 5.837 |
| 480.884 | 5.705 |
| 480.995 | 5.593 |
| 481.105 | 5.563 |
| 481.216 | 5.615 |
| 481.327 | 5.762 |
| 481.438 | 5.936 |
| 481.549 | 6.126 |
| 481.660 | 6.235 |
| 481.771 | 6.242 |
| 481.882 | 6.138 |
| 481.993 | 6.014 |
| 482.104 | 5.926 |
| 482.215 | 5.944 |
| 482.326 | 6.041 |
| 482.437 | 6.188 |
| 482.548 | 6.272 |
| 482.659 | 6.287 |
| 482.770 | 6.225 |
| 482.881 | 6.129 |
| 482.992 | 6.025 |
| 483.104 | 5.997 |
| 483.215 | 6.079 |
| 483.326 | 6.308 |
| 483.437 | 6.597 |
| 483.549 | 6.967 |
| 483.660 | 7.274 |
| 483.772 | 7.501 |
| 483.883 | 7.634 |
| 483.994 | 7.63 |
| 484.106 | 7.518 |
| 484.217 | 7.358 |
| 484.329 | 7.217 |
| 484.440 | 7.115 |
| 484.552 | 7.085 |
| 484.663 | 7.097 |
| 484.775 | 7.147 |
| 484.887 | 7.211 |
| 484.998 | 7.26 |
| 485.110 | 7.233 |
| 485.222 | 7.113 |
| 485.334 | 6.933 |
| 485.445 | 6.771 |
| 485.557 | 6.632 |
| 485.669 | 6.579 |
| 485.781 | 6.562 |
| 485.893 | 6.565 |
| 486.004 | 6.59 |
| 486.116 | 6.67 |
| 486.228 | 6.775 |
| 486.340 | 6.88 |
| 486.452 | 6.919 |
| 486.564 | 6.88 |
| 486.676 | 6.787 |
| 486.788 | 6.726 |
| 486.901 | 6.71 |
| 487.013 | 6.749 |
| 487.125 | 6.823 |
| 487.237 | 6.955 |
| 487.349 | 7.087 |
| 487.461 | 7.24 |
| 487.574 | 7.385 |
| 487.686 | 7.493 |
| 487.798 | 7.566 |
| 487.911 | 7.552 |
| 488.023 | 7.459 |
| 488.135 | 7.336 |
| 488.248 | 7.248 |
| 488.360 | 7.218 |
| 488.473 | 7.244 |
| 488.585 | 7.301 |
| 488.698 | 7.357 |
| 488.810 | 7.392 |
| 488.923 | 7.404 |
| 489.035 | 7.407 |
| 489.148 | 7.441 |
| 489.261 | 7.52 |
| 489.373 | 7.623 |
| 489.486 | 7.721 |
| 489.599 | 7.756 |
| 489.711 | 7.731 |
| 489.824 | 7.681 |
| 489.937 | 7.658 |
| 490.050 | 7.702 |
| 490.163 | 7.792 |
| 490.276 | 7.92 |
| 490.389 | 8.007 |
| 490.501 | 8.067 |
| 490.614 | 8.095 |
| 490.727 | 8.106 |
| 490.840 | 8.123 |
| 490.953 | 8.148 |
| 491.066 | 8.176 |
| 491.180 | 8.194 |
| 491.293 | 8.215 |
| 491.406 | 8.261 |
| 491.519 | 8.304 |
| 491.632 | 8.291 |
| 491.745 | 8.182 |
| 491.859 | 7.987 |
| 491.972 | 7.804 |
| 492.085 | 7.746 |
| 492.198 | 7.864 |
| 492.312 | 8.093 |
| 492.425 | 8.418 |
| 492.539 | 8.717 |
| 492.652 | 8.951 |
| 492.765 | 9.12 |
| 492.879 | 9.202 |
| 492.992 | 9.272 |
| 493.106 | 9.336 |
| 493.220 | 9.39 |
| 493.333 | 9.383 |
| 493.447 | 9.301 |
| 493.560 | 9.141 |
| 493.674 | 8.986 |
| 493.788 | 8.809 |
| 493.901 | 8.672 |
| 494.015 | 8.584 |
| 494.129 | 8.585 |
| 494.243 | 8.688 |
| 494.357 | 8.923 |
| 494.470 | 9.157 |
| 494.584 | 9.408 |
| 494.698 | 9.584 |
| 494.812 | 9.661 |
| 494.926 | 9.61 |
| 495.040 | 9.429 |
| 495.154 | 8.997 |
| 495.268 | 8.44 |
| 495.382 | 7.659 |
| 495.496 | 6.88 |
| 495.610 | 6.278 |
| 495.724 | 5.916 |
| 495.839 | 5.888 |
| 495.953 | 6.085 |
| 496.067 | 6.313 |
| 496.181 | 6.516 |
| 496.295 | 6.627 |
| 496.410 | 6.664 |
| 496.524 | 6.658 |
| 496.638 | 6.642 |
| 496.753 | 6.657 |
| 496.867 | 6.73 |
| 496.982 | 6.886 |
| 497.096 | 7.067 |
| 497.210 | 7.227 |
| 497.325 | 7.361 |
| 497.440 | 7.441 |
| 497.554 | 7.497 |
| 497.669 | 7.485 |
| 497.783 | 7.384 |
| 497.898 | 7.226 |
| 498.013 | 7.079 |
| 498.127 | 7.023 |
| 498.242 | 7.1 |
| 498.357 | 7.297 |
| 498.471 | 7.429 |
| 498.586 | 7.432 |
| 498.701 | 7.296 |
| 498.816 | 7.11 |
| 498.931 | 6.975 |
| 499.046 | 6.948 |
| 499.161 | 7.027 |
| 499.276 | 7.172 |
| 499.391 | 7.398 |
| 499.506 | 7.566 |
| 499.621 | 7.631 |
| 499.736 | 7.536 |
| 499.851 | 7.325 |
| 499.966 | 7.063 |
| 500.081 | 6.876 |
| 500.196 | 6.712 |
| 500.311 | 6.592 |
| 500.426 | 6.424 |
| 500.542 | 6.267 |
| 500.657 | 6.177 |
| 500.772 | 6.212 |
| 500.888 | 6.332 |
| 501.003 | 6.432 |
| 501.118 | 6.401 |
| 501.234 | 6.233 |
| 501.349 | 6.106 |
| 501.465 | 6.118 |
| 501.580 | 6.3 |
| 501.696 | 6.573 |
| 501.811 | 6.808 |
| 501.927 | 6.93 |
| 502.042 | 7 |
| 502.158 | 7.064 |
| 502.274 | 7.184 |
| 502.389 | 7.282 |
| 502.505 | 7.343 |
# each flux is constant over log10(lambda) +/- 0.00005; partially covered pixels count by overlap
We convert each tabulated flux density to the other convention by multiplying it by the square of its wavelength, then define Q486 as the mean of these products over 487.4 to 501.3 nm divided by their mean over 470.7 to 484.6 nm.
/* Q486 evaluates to 1.27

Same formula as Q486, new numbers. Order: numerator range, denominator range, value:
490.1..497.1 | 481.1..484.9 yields 1.30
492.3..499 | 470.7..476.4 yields 1.22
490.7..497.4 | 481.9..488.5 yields 1.22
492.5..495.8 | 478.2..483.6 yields 1.51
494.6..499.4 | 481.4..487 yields 1.15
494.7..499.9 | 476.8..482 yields 1.34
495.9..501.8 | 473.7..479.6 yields 1.24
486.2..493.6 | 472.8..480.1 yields 1.32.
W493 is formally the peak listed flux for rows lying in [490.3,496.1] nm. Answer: 9.661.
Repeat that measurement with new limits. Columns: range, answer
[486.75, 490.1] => 7.756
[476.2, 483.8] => 7.501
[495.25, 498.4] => 8.44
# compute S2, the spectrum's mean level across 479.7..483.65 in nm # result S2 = 6.18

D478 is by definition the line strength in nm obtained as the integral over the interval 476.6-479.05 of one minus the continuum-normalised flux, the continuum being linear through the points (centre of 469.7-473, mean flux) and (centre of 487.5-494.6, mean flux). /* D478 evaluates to 0.76 nm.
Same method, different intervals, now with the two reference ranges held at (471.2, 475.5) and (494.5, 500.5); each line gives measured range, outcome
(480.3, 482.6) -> 0.38 nm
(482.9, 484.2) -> 0.06 nm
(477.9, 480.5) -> 0.42 nm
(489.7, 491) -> -0.12 nm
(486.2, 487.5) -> 0.06 nm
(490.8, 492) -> -0.15 nm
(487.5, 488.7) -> -0.02 nm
